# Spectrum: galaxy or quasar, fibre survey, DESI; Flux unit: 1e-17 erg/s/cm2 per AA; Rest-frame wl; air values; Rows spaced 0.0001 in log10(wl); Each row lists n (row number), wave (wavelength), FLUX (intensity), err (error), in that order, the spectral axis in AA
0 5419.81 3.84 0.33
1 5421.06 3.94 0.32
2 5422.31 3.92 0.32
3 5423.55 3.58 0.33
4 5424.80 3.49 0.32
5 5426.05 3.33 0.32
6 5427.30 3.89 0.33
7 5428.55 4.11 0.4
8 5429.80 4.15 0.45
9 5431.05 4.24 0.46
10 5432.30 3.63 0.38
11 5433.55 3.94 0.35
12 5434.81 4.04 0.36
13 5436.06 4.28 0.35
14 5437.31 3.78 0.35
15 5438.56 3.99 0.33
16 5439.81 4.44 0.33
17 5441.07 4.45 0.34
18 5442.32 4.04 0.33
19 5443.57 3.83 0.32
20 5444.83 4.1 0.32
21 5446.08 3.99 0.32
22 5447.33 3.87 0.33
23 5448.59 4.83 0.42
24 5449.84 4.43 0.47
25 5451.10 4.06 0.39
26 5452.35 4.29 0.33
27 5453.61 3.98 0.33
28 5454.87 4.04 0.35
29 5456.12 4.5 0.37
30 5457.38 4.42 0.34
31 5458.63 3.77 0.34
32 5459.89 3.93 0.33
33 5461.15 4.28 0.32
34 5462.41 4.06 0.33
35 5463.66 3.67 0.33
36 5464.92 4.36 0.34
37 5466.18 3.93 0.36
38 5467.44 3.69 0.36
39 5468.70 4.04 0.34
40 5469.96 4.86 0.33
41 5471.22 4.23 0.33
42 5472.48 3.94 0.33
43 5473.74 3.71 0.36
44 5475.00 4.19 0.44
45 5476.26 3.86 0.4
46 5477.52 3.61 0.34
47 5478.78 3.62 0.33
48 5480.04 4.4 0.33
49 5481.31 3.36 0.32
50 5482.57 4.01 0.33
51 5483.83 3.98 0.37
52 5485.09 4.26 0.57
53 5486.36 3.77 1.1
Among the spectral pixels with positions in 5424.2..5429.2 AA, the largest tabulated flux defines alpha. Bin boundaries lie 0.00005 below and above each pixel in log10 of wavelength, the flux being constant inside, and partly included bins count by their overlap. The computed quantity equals 4.11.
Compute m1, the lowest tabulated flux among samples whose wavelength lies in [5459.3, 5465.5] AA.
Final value 3.67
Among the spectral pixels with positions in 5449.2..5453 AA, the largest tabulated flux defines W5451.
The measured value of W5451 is 4.43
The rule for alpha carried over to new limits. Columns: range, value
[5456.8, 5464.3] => 4.42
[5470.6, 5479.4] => 4.23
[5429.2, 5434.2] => 4.24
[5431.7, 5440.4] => 4.44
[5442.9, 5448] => 4.1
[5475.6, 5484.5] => 4.4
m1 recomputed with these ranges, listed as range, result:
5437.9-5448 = 3.83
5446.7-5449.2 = 3.87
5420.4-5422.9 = 3.92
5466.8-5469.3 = 3.69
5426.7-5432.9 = 3.63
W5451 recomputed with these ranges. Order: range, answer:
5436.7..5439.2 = 3.99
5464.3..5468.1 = 4.36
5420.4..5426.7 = 3.94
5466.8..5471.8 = 4.86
